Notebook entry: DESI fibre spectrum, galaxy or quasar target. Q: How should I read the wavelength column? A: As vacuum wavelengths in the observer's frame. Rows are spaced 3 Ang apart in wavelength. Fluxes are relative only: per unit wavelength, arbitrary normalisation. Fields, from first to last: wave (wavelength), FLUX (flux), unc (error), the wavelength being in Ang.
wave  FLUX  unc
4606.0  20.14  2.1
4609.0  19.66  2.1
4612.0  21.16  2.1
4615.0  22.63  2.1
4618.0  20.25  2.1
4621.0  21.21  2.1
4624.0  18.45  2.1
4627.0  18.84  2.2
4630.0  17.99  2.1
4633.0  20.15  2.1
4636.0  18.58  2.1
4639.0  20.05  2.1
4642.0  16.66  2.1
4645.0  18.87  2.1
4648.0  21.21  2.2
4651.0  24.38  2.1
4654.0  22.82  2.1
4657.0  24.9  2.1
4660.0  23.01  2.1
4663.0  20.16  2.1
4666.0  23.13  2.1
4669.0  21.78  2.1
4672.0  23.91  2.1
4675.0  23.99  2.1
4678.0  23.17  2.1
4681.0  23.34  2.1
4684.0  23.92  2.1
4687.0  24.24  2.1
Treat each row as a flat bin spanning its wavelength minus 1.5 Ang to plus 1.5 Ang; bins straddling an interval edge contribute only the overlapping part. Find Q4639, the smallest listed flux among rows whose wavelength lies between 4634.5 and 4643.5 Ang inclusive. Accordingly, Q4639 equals 16.66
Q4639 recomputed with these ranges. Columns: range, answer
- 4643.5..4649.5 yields 18.87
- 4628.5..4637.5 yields 17.99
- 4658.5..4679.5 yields 20.16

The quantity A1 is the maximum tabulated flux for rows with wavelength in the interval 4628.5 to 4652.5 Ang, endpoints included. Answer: 24.38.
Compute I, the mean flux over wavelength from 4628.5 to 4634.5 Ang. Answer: 19.1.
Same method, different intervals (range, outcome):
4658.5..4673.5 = 22.4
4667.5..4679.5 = 23.2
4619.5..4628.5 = 19.5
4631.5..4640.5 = 19.6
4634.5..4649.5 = 19.1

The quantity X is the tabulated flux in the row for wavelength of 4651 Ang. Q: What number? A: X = 24.38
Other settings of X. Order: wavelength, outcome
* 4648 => 21.21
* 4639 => 20.05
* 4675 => 23.99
